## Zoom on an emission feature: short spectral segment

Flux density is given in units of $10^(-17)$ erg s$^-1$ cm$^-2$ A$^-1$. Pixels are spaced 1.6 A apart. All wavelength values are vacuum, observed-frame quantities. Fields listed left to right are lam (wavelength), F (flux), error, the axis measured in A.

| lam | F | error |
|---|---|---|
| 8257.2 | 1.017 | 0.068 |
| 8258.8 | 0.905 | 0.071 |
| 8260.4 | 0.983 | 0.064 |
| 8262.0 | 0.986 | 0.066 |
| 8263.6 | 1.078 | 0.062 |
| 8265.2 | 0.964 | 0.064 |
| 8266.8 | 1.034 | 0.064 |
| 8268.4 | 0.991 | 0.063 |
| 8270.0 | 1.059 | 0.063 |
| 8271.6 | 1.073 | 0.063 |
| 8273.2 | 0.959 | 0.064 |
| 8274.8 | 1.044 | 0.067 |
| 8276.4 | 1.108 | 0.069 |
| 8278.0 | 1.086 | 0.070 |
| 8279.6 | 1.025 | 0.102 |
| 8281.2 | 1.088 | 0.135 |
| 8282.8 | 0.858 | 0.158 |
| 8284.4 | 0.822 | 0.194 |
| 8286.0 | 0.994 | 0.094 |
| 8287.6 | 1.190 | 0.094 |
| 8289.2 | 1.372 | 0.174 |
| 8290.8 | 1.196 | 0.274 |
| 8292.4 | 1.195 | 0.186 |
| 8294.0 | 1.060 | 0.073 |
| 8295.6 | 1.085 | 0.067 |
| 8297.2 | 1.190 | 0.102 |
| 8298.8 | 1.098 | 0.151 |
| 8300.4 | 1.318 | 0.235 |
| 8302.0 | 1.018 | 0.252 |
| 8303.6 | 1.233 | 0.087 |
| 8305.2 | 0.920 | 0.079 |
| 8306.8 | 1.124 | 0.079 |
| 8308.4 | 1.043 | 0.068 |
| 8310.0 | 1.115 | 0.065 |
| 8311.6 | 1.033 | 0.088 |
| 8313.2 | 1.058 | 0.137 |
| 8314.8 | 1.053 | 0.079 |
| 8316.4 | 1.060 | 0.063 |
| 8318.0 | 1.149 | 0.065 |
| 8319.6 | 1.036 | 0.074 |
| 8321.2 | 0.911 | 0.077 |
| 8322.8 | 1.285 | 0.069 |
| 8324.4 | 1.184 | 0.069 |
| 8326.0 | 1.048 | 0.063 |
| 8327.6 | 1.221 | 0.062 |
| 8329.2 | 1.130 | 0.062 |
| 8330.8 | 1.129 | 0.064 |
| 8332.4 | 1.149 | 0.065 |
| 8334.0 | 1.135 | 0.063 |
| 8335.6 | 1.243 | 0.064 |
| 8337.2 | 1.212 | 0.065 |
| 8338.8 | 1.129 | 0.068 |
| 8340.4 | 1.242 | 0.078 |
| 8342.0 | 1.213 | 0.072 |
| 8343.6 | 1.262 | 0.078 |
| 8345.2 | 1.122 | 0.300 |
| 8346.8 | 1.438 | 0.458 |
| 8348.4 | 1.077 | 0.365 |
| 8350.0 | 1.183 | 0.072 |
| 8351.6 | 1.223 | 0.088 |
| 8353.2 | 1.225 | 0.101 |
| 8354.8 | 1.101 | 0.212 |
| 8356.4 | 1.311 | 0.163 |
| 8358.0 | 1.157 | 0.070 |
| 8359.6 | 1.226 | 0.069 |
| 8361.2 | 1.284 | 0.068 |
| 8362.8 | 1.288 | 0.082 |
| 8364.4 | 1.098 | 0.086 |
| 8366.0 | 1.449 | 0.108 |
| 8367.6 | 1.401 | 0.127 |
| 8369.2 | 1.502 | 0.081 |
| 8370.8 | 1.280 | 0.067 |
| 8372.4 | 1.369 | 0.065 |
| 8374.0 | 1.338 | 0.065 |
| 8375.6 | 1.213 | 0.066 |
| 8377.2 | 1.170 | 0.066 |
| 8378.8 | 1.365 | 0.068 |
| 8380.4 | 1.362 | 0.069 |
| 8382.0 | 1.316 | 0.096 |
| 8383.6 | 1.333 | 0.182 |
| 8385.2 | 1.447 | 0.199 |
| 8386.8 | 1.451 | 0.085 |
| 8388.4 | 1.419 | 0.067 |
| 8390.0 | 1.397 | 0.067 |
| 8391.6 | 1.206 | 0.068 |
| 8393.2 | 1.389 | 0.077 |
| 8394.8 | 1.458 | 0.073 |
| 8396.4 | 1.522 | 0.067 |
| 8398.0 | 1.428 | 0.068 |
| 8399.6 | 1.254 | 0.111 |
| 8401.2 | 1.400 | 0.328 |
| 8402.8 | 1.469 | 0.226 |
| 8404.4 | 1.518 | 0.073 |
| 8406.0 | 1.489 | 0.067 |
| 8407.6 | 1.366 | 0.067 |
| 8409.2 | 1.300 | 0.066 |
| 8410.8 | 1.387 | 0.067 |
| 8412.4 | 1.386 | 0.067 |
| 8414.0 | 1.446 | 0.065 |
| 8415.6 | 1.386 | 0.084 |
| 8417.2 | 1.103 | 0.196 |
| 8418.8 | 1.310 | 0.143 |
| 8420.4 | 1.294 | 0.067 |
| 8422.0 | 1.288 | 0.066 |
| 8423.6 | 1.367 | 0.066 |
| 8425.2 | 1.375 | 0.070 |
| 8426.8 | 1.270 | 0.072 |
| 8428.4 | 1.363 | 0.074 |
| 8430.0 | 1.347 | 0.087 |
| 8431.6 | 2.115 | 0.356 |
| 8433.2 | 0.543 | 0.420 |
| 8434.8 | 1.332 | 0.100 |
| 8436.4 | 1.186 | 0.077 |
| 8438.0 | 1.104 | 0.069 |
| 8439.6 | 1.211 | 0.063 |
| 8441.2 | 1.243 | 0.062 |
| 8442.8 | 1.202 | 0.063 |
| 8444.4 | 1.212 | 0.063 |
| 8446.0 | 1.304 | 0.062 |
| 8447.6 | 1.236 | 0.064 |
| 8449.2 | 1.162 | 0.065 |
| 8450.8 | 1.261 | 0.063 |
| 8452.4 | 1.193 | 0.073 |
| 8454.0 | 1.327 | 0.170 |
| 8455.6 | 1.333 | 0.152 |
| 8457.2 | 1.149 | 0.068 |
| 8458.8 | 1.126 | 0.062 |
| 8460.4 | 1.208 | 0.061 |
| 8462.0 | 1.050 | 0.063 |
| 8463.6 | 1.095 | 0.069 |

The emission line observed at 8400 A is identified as Mg II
